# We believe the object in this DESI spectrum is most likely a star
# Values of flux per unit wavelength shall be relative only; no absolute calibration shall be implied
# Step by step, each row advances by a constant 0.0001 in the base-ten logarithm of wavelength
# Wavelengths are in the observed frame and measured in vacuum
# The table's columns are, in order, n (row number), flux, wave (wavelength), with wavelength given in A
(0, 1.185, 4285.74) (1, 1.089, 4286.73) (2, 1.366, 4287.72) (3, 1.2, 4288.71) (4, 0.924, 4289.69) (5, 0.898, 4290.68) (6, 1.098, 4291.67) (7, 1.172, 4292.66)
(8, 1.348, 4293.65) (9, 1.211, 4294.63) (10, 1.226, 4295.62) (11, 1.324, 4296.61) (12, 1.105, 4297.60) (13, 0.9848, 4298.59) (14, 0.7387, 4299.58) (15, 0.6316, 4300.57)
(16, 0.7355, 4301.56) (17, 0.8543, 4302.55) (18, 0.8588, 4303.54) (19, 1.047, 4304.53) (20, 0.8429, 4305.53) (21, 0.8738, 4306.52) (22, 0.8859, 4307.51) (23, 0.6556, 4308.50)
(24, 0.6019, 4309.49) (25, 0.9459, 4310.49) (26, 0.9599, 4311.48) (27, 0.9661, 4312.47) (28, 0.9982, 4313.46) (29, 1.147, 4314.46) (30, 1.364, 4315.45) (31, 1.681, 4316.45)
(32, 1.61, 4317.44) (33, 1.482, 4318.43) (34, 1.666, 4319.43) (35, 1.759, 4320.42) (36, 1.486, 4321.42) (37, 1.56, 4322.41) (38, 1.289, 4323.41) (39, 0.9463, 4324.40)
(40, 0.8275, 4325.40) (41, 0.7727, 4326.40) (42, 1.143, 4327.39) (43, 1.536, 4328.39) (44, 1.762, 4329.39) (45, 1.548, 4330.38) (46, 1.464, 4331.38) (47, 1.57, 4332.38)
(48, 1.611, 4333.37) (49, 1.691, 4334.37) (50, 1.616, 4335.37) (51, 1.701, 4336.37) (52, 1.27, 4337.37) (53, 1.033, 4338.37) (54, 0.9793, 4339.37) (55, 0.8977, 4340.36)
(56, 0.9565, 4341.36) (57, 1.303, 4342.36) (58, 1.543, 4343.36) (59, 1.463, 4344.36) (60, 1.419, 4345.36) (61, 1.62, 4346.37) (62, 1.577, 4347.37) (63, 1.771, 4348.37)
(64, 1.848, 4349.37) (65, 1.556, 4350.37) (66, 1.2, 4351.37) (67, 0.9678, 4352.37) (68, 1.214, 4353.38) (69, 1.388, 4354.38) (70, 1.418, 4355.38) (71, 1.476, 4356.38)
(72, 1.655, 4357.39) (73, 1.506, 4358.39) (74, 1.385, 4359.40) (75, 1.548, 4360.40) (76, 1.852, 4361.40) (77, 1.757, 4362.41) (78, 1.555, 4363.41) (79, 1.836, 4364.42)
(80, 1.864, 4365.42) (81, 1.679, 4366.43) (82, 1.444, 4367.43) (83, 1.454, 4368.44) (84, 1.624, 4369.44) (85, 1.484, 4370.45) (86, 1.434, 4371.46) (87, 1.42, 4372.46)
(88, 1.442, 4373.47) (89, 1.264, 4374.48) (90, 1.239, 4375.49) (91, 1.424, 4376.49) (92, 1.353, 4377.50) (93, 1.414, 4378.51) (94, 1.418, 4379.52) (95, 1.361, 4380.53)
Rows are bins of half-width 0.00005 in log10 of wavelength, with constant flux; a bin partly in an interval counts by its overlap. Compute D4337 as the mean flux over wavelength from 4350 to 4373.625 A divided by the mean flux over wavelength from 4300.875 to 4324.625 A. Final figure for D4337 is 1.33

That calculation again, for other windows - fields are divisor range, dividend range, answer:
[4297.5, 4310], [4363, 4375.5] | 1.86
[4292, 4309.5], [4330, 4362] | 1.50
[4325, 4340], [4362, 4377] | 1.12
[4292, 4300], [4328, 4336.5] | 1.41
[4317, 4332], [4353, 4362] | 1.08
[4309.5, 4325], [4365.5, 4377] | 1.13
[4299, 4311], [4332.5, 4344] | 1.66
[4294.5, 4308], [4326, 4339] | 1.53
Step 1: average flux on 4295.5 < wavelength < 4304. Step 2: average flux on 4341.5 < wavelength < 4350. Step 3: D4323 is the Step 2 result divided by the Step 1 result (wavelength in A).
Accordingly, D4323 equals 1.7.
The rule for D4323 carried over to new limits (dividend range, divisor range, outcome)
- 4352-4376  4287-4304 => 1.44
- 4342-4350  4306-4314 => 1.82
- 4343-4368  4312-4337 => 1.09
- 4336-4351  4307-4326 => 1.16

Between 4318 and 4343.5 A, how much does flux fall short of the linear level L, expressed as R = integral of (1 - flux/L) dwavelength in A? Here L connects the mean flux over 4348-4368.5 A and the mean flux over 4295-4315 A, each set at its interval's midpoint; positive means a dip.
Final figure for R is -3.1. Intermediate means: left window 0.922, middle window 1.36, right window 1.54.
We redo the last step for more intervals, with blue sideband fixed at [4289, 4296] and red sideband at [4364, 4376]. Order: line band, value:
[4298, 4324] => 2.7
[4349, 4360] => 0.2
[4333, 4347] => 0.0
